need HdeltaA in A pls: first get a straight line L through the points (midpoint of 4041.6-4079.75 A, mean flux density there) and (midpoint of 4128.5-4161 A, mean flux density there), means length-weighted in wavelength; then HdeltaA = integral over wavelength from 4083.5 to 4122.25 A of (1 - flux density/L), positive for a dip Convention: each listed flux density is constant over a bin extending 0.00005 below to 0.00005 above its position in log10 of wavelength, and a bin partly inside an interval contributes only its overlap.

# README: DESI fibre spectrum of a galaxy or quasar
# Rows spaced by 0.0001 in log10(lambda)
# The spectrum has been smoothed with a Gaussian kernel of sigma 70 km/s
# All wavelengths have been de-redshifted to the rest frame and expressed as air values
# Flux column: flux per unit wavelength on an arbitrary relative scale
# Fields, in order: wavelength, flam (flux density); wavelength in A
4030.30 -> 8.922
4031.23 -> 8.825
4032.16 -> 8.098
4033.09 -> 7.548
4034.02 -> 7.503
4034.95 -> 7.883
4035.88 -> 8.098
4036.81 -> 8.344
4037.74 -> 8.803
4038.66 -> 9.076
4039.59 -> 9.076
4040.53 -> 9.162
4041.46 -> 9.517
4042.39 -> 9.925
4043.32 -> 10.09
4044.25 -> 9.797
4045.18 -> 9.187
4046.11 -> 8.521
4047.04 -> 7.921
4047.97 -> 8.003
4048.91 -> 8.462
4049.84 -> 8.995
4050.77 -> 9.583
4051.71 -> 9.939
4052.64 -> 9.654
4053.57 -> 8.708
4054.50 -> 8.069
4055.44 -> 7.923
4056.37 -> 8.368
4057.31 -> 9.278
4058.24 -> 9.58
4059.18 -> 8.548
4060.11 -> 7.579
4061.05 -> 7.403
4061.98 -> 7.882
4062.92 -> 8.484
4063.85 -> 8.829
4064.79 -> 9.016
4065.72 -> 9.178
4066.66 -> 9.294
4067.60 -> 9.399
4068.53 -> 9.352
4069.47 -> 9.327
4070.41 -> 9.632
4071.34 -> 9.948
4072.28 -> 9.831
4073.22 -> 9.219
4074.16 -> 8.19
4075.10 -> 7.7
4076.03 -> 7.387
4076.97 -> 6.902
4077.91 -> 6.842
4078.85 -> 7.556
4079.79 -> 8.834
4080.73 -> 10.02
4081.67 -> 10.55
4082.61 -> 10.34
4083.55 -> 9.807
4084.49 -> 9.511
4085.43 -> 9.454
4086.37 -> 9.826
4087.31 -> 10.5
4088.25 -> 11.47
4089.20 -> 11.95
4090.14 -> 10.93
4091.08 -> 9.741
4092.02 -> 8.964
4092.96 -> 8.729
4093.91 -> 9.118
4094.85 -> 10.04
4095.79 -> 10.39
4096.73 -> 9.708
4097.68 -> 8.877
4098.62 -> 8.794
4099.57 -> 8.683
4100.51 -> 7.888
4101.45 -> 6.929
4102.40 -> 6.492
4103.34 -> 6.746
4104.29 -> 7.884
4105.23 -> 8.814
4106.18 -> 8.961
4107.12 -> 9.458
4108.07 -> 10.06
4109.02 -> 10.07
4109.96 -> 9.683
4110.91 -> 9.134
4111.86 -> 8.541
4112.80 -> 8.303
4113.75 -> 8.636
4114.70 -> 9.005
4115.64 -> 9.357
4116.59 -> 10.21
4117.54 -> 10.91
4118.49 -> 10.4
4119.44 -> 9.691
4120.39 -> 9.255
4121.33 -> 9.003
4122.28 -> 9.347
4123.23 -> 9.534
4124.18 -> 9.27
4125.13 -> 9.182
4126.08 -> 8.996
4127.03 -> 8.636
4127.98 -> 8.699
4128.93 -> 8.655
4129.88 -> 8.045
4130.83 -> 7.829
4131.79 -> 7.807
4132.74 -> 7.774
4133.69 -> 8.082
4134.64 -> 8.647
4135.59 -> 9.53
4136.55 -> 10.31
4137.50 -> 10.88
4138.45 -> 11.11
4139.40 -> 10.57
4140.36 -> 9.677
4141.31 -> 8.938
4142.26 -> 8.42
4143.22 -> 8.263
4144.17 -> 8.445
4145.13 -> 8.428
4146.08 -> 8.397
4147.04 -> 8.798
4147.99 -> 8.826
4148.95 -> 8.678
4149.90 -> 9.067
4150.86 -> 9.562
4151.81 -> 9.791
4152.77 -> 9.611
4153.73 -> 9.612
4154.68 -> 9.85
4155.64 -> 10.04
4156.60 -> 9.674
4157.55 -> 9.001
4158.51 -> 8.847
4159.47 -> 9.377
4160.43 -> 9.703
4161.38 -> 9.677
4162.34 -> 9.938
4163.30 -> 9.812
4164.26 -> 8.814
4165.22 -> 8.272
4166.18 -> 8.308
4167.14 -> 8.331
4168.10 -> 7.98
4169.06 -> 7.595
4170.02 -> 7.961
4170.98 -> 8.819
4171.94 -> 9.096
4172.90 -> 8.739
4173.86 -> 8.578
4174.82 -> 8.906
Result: -1.6 A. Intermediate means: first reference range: 8.75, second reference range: 9.13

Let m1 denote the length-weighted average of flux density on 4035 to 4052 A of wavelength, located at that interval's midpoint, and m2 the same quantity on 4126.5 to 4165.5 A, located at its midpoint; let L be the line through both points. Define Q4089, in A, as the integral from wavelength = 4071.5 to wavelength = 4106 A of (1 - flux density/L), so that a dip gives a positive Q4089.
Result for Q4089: 0.1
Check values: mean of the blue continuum 8.99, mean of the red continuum 9.13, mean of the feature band 9.02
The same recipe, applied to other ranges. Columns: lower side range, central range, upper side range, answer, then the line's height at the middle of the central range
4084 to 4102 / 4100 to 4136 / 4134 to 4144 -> 2.8 A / 9.56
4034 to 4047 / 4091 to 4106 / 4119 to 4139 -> 0.7 A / 9.03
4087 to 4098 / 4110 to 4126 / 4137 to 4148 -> 0.5 A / 9.64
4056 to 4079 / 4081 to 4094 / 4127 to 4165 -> -2.0 A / 8.74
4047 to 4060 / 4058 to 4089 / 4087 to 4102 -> 0.4 A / 9.14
